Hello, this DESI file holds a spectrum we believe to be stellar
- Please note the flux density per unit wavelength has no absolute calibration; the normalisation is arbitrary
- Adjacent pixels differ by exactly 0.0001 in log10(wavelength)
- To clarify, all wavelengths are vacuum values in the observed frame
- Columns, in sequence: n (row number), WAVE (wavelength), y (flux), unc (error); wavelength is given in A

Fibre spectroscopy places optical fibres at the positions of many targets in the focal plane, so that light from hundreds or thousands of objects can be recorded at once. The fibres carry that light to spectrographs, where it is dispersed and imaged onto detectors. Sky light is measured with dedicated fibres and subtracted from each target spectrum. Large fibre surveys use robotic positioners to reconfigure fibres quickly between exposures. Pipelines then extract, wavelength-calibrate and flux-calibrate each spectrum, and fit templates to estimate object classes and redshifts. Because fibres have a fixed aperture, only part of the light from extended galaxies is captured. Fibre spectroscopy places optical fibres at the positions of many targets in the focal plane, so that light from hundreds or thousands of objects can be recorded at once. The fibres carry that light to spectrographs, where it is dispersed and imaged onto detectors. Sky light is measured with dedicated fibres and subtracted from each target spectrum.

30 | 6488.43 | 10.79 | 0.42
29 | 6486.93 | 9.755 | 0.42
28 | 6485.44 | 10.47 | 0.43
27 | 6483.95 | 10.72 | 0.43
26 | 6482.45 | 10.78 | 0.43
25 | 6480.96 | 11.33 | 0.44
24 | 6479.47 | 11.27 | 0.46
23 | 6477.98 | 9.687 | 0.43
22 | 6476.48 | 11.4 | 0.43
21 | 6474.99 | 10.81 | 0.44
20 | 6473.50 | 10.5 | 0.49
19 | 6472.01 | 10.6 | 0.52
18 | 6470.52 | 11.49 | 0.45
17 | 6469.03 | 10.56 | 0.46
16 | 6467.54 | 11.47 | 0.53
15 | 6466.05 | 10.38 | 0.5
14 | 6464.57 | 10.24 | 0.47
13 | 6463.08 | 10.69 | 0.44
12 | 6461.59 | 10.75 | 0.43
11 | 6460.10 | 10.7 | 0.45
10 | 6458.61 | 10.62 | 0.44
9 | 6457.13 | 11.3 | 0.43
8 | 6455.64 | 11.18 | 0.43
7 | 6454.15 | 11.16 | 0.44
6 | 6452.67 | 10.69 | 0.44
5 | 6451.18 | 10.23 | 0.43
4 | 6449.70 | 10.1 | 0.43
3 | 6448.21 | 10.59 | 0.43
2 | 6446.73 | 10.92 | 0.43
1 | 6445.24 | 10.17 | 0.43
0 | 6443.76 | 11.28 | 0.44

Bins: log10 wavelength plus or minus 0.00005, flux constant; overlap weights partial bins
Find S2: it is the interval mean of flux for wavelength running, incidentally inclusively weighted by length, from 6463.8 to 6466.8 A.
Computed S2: 10.3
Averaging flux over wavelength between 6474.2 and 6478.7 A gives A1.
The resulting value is 10.6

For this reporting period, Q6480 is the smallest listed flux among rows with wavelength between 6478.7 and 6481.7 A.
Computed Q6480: 11.27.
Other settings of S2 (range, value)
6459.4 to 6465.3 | 10.6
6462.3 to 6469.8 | 10.7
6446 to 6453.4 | 10.5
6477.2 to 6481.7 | 10.8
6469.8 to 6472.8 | 11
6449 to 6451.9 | 10.2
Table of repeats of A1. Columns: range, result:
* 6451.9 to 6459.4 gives 11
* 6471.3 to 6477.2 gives 10.8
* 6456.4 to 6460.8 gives 10.9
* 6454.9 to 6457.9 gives 11.2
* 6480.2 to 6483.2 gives 11.1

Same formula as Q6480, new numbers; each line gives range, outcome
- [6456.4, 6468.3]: 10.24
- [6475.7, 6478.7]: 9.687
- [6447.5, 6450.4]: 10.1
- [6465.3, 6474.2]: 10.38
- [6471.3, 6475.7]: 10.5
